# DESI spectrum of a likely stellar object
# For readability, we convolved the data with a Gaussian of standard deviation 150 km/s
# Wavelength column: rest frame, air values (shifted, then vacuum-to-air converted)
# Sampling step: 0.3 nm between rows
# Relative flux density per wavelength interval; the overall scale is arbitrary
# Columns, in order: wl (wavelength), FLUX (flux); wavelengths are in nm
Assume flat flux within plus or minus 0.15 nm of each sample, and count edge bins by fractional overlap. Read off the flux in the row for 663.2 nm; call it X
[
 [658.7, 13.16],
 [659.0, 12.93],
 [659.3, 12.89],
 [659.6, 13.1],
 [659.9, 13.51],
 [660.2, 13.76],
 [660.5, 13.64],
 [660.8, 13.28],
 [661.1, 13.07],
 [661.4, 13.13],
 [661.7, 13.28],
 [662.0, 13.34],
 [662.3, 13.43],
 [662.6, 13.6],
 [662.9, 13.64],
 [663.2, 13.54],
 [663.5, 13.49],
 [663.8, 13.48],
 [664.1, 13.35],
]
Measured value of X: 13.54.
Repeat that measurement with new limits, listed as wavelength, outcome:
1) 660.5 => 13.64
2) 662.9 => 13.64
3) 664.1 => 13.35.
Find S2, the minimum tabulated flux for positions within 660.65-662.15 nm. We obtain 13.07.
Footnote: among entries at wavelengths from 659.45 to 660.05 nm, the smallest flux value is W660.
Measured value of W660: 13.1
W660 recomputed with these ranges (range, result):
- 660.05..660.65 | 13.64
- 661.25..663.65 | 13.13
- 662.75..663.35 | 13.54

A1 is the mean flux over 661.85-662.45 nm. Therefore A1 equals 13.4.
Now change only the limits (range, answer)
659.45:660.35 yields 13.5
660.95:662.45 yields 13.2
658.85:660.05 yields 13.1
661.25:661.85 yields 13.2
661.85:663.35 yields 13.5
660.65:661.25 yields 13.2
